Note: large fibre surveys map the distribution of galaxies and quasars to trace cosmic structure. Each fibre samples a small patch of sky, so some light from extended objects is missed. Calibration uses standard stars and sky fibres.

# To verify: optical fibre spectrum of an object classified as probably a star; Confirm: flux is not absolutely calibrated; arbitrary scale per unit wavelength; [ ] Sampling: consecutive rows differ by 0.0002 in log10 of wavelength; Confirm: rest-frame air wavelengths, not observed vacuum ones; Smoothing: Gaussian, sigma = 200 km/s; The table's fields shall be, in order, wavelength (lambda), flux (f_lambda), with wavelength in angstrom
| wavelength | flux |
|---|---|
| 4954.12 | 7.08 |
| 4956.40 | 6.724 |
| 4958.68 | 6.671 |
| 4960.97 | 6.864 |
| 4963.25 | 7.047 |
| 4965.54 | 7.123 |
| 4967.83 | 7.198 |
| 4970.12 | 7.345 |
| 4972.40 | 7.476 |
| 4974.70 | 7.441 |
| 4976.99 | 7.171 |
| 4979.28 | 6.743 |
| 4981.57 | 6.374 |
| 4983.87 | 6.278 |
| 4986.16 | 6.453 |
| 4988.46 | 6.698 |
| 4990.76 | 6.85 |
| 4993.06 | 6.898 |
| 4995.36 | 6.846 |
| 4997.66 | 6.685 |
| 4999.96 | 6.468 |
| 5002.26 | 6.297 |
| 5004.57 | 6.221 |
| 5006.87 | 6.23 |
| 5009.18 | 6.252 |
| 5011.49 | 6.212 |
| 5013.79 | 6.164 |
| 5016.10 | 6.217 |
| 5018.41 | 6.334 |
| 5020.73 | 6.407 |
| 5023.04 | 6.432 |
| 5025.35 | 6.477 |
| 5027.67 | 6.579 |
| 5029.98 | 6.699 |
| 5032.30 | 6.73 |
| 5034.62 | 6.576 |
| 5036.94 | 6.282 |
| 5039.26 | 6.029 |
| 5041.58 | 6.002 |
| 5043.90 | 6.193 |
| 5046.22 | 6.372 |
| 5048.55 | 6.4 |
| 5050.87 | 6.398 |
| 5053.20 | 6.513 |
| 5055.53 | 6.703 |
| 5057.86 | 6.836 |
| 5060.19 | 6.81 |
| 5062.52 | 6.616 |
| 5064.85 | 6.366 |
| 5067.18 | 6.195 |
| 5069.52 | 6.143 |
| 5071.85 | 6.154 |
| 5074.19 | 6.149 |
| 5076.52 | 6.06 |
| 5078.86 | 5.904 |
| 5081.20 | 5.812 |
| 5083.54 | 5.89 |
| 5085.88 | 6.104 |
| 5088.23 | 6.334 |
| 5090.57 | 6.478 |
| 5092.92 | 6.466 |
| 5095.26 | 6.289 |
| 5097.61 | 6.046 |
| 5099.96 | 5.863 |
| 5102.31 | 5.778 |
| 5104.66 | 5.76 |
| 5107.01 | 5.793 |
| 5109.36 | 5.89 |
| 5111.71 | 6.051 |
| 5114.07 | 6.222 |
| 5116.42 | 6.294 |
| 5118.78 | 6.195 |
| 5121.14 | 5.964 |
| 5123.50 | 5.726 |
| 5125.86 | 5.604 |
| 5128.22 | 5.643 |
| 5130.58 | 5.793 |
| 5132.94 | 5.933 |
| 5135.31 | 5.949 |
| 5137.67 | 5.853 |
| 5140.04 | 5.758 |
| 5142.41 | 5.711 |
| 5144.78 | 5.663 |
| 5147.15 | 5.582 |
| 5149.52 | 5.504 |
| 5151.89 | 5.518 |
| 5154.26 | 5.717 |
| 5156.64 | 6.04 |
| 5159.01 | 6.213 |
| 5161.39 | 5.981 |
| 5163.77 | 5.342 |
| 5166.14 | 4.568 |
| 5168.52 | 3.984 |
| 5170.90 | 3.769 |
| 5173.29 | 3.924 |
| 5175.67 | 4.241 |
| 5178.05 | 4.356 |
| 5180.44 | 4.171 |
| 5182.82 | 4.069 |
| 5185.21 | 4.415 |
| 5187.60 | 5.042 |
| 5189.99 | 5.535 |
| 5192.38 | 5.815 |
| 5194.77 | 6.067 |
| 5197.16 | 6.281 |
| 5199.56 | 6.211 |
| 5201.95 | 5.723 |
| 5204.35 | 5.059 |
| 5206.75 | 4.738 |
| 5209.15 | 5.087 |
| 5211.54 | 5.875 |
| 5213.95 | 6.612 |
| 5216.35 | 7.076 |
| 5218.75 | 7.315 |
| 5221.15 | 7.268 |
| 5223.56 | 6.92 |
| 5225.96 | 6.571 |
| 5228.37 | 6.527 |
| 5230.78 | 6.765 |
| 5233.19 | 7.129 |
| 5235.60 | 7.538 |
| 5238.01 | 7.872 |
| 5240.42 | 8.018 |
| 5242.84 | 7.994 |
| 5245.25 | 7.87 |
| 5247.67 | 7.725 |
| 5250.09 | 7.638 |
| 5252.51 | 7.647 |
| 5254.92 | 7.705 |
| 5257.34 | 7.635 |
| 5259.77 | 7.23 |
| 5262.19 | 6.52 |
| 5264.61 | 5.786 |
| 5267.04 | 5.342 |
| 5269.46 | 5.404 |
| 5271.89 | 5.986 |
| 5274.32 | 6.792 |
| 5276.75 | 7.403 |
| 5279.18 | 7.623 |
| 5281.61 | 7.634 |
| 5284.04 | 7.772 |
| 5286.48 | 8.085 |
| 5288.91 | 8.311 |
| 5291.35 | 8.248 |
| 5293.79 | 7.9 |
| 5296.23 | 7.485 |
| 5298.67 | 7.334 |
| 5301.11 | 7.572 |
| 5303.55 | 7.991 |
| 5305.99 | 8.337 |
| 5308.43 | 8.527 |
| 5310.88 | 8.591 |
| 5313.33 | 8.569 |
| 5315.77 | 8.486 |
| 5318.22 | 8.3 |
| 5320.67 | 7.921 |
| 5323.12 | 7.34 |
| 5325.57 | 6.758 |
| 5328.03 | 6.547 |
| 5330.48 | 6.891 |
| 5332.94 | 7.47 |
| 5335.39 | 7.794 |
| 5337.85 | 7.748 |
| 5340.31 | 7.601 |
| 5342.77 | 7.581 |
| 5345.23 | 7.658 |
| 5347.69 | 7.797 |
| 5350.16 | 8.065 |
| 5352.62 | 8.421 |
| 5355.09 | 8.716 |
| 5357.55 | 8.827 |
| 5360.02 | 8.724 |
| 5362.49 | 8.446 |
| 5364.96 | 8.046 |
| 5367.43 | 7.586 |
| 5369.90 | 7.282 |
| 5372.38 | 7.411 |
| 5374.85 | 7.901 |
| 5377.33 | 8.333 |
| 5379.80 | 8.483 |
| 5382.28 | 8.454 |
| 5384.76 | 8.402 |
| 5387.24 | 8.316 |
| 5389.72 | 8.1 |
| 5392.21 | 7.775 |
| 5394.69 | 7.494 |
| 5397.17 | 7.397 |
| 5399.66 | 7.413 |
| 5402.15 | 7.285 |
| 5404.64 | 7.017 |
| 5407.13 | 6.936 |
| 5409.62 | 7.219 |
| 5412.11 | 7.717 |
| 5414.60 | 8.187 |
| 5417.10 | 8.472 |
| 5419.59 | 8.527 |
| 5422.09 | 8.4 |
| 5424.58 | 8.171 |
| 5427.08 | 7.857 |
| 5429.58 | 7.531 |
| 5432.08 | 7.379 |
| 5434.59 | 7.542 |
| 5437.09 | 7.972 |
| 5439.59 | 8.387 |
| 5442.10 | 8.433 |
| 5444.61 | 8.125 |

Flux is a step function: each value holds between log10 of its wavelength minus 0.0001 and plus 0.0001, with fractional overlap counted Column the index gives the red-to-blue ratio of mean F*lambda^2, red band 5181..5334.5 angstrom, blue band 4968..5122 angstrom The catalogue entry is 1.19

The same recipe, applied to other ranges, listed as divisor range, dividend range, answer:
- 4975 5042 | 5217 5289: 1.22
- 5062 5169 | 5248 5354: 1.37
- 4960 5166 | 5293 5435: 1.41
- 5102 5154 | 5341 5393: 1.52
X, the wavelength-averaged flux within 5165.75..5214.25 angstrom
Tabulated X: 5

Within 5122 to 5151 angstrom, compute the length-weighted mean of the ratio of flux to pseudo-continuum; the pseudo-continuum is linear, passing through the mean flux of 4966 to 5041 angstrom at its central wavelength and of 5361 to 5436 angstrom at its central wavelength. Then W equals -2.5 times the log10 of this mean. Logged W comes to 0.22 mag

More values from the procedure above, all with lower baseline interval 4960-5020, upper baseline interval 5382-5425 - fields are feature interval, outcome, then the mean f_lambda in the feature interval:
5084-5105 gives 0.140 mag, 6.13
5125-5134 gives 0.224 mag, 5.75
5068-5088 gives 0.148 mag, 6.04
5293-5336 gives -0.026 mag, 7.77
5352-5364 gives -0.122 mag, 8.62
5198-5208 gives 0.312 mag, 5.46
